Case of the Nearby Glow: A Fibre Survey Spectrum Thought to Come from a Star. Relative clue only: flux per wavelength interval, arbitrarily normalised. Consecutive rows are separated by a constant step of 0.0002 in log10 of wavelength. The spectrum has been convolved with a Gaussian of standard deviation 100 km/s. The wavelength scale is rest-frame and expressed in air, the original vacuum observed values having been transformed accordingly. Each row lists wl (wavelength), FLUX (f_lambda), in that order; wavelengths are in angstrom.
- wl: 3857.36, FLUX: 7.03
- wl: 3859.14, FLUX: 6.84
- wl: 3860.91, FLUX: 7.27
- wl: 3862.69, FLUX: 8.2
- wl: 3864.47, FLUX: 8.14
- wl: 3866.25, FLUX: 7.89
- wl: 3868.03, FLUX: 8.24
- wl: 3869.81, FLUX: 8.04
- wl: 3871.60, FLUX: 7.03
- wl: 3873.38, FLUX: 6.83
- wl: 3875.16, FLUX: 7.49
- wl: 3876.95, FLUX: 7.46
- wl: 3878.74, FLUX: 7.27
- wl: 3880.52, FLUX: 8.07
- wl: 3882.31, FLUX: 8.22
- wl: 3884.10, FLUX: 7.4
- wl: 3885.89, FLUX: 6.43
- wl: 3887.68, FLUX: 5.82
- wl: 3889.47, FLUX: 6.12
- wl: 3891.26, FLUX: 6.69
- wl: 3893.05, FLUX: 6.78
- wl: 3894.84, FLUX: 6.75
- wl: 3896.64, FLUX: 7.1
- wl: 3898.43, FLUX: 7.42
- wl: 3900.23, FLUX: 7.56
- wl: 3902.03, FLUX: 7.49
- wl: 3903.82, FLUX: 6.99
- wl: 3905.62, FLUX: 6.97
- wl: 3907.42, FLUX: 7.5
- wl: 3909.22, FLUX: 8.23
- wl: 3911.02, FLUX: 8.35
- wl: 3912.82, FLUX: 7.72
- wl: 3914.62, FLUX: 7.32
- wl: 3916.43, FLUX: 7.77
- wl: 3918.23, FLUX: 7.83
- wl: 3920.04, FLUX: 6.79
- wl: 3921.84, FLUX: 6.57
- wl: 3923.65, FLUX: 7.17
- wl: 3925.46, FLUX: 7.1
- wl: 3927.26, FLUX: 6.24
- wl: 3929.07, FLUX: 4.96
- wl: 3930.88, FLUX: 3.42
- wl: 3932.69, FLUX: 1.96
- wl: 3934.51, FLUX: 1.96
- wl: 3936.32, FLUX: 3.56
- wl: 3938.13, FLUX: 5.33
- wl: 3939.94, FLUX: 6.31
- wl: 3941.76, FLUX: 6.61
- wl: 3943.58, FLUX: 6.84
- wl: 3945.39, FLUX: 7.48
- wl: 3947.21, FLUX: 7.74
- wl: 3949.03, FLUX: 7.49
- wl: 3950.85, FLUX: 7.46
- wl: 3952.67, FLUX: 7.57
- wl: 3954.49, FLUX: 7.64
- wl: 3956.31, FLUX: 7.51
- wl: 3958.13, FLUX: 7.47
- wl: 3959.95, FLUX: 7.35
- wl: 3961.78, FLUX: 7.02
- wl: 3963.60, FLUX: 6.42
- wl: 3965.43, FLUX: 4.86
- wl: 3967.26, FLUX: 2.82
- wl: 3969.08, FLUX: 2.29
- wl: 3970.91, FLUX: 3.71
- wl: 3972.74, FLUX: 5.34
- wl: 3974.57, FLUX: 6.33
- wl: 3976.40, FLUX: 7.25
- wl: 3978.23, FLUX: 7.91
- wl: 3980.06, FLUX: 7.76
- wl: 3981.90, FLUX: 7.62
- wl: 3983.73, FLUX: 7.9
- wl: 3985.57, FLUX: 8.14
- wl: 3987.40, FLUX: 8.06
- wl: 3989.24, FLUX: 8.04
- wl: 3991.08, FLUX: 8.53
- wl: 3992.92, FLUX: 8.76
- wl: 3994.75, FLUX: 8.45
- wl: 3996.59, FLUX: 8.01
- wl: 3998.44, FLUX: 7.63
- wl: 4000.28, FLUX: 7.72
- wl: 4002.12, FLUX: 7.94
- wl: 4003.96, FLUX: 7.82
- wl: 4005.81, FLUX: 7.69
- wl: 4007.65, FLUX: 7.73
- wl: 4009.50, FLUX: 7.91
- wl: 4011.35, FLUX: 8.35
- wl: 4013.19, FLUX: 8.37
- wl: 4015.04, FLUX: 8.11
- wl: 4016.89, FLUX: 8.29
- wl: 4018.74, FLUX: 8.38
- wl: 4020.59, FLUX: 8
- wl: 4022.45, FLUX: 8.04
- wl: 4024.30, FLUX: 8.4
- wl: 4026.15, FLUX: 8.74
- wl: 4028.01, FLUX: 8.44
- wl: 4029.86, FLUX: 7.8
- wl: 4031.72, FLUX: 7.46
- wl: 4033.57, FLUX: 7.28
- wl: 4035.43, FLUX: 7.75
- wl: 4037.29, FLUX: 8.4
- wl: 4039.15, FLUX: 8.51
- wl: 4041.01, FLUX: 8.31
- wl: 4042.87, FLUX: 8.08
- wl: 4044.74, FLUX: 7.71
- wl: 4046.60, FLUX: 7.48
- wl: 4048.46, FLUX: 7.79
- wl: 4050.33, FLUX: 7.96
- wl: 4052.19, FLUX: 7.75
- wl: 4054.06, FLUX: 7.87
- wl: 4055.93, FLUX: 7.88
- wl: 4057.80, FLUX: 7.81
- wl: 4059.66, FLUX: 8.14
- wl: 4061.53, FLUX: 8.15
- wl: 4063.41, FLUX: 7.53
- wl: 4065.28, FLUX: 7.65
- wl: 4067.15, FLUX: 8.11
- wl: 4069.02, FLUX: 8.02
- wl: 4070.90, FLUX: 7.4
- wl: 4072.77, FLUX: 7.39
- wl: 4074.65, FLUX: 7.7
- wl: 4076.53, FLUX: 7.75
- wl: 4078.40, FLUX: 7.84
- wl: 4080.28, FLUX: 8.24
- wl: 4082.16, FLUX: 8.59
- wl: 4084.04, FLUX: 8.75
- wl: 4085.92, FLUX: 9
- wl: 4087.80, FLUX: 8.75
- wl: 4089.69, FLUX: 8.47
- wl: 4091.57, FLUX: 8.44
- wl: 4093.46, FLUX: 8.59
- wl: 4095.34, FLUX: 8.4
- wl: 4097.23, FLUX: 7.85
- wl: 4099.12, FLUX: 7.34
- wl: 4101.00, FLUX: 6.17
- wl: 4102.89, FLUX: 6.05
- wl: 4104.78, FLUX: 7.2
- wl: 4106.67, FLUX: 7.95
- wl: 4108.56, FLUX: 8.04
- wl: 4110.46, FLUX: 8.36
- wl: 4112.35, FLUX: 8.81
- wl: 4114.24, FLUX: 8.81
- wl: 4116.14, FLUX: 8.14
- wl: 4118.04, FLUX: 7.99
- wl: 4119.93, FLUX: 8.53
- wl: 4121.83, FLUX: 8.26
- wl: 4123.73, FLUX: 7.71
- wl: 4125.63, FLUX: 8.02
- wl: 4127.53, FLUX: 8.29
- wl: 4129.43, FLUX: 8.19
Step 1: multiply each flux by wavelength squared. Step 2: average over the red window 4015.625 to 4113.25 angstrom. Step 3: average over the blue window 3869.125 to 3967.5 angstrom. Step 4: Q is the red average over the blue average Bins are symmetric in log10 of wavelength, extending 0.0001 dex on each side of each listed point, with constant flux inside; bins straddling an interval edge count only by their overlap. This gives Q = 1.28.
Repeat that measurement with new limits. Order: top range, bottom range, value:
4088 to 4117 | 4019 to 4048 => 1.02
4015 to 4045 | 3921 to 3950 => 1.50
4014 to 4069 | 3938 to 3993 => 1.22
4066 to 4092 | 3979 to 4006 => 1.06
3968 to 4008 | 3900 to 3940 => 1.20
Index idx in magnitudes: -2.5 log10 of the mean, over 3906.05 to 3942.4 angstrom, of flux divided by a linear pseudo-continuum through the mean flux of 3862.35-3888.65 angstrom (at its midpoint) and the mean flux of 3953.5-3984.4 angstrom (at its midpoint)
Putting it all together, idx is 0.13 mag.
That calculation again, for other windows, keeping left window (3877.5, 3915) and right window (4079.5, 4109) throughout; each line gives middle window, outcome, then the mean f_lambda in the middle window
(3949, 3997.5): 0.09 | 6.95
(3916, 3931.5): 0.14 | 6.44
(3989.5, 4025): -0.06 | 8.11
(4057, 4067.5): 0.00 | 7.89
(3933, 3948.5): 0.30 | 5.63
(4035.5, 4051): -0.03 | 8.01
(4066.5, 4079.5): 0.02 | 7.74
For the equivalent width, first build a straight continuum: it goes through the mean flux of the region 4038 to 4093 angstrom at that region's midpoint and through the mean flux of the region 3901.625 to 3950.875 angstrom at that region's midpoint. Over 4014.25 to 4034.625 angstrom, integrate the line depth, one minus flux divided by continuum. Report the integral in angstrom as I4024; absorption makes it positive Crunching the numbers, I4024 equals -1.4 angstrom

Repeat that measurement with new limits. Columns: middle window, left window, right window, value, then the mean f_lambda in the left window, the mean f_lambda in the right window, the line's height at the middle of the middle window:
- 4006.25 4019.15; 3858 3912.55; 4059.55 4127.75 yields -0.64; 7.36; 8.01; 7.75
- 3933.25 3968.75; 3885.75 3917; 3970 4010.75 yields 5.84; 7.18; 7.56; 7.39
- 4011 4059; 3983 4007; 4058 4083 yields -0.43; 8.05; 7.88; 7.96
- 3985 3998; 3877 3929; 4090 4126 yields -1.32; 7.17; 7.94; 7.5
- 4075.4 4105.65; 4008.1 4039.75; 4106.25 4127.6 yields 0.91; 8.12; 8.25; 8.21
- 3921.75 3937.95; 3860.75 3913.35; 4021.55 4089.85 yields 6.09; 7.38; 8.02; 7.54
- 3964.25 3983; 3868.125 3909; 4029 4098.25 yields 4.87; 7.19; 8.02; 7.59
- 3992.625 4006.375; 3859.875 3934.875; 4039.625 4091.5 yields -0.69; 6.95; 8.02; 7.6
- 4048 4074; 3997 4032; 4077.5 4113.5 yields 0.75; 8.05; 8.05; 8.05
